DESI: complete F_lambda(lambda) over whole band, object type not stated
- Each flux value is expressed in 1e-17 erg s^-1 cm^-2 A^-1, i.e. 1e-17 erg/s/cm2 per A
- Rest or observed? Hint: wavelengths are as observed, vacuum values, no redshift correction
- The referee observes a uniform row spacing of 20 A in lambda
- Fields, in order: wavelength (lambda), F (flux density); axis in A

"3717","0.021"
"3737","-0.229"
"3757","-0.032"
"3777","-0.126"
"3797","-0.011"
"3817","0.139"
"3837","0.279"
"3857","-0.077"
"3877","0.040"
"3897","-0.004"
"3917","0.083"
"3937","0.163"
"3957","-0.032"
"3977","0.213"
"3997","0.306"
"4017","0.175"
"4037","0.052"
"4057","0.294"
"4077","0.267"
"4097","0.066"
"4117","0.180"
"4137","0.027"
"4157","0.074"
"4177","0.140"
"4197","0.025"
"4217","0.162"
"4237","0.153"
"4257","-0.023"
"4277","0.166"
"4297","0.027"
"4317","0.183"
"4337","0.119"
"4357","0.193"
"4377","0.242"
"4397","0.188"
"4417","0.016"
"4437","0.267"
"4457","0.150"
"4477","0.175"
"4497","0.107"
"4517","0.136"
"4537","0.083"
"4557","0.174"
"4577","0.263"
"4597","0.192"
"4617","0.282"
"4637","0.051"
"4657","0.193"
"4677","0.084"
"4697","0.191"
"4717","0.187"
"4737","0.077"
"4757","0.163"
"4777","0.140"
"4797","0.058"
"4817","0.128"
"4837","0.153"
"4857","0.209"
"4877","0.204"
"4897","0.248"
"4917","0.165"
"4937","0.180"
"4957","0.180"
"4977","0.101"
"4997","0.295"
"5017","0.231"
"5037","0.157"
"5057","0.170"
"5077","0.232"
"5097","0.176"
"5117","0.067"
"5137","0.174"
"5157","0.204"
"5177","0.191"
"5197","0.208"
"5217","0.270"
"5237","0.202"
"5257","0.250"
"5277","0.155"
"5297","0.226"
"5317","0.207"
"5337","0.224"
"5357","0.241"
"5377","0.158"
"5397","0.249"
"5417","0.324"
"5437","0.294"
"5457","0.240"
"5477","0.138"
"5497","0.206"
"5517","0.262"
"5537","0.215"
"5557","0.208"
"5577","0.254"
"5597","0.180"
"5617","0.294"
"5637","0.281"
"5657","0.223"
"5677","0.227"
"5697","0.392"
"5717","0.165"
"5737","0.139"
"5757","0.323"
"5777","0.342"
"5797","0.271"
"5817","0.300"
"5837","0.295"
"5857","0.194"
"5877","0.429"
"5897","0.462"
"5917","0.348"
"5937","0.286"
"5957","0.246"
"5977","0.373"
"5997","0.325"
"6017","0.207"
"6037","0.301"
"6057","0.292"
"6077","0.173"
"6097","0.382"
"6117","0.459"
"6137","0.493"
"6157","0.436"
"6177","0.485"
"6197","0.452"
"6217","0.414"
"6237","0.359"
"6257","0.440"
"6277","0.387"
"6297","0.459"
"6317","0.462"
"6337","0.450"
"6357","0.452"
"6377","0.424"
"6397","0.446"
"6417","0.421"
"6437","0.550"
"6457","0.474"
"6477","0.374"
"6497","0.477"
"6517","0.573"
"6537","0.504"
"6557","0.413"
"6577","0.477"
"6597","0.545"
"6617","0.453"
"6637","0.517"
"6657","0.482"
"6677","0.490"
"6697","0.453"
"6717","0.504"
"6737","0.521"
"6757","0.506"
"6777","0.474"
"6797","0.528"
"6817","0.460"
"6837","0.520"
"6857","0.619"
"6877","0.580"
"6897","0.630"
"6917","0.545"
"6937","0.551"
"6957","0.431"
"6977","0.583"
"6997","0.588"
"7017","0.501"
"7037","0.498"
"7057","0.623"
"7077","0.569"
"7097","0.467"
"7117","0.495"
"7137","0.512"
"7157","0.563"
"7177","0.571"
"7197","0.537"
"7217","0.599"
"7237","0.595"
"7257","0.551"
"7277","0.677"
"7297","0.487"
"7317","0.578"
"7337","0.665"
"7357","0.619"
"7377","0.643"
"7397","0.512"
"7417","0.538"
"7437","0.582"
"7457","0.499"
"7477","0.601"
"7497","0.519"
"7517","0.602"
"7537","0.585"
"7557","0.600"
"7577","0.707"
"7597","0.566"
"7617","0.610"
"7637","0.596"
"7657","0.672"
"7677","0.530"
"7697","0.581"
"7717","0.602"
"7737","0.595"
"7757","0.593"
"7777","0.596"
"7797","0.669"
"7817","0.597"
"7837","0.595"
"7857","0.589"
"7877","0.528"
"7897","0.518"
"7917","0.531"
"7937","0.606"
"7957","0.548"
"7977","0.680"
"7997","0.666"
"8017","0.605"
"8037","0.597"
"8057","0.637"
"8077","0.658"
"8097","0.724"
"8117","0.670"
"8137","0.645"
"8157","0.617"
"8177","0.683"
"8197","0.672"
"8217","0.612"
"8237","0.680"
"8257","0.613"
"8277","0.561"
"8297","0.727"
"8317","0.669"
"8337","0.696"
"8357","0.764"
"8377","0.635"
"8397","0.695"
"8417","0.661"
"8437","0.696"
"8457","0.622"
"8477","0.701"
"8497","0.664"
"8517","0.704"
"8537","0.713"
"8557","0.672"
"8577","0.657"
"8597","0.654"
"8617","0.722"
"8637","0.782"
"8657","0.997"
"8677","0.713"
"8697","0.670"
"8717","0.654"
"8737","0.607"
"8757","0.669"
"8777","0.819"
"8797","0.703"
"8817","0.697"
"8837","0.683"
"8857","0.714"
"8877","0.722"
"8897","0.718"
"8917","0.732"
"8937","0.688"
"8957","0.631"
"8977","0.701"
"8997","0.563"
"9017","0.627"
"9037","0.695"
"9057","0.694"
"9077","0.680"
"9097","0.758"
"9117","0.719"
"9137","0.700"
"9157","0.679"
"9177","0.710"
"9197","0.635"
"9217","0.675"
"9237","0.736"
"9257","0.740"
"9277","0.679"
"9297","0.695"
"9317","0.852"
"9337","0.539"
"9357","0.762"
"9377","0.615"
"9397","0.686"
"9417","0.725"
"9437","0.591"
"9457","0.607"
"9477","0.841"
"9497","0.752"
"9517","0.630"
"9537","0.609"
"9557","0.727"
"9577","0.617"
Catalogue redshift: 0.528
